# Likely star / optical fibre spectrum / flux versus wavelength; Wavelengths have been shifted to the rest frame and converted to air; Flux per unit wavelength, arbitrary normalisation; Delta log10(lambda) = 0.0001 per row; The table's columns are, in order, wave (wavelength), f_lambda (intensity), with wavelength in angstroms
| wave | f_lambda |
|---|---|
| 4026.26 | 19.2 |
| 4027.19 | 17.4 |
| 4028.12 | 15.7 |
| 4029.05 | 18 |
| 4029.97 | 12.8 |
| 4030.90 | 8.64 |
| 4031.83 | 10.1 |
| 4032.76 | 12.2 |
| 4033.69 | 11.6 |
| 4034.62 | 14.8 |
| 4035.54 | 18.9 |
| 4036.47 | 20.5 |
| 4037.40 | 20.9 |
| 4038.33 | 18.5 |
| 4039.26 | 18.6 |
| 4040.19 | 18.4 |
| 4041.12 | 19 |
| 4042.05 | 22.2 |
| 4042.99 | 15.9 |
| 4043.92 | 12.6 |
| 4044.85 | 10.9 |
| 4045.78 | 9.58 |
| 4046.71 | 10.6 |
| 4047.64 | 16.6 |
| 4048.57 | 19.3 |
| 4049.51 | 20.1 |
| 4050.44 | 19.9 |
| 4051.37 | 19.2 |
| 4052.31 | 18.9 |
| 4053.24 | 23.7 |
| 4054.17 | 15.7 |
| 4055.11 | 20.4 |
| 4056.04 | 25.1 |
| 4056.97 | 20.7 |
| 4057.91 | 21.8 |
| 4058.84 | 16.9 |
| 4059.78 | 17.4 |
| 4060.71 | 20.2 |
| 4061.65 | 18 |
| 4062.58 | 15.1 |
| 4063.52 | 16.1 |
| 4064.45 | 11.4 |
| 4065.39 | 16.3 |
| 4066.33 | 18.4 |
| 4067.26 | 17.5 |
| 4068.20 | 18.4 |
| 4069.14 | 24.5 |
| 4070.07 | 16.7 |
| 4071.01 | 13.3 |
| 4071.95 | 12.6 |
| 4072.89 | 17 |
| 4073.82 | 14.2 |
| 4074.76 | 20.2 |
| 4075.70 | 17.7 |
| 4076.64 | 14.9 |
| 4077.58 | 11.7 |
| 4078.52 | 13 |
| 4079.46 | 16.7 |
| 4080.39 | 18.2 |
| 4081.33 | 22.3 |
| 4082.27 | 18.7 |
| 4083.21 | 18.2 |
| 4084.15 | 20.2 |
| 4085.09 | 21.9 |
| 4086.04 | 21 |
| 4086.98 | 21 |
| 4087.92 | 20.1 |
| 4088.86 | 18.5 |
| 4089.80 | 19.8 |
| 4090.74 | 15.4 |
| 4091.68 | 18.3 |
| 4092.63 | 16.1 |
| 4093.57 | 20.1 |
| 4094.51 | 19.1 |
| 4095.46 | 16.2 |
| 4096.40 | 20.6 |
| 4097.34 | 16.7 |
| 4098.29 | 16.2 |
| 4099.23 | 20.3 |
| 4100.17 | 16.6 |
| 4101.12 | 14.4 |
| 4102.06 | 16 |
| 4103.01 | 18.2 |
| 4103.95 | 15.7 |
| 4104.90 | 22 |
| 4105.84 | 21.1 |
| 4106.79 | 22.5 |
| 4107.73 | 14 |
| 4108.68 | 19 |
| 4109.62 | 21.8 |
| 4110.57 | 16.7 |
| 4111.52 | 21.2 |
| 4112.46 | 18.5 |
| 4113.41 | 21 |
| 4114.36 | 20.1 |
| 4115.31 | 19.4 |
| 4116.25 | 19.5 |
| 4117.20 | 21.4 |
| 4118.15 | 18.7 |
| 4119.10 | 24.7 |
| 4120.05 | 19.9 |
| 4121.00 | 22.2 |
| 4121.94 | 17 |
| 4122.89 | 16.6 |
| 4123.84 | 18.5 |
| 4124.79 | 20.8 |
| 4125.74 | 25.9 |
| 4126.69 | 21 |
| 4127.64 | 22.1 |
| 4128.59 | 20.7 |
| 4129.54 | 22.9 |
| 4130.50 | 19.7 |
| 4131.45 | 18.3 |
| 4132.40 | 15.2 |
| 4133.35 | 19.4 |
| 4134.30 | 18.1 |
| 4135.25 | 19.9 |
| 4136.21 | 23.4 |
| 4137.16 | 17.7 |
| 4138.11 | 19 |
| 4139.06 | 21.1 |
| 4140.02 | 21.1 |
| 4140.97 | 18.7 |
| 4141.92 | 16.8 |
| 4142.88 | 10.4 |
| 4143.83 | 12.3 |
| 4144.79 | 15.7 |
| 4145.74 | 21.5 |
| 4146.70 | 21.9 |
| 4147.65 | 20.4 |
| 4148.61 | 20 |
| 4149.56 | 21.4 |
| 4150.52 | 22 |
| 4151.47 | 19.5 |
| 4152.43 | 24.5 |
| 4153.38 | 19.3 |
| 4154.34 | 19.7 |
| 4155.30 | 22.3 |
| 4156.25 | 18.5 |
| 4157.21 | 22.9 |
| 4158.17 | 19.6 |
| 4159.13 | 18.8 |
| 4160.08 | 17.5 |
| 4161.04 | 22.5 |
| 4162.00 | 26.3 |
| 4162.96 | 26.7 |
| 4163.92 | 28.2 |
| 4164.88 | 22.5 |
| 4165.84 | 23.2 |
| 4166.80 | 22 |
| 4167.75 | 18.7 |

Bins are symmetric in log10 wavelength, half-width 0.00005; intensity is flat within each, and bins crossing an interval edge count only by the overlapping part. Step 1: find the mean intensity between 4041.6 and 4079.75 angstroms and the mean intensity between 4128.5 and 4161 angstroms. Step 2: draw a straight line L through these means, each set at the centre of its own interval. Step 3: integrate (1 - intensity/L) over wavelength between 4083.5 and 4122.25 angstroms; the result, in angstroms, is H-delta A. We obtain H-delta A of -1.8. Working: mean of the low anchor 17.1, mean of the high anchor 19.4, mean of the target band 19.1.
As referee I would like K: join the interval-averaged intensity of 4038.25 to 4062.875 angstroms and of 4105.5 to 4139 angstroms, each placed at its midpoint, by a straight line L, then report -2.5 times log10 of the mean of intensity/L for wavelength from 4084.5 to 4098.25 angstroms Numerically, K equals 0.02 mag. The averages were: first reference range 18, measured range 18.8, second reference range 20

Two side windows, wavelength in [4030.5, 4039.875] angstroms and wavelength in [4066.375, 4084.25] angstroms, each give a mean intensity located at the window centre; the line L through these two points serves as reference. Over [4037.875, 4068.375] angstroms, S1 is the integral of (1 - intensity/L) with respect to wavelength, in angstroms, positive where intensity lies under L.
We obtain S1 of -2.6 angstroms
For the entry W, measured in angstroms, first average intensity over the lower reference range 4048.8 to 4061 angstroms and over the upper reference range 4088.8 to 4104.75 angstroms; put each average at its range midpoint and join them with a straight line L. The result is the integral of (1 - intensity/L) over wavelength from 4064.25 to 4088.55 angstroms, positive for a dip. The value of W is 1.4 angstroms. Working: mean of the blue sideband 20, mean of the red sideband 17.6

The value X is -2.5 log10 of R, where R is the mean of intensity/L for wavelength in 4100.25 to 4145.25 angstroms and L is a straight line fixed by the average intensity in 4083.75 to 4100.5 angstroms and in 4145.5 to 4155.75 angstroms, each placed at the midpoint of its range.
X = 0.05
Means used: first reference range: 18.8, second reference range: 21.1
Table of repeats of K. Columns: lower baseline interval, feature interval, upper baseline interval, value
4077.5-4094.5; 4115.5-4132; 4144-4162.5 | -0.04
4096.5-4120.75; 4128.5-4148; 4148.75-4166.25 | 0.11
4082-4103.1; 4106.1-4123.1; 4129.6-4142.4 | -0.05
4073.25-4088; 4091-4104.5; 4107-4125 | 0.08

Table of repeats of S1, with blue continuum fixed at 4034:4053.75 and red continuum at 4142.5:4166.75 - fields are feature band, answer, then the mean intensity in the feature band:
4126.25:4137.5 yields 0.1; 19.9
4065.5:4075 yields 0.6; 17.2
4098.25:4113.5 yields 0.6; 18.6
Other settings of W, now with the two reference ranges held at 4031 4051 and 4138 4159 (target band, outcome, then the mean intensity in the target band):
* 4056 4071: -1.1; 18.1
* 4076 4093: -0.6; 18.1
